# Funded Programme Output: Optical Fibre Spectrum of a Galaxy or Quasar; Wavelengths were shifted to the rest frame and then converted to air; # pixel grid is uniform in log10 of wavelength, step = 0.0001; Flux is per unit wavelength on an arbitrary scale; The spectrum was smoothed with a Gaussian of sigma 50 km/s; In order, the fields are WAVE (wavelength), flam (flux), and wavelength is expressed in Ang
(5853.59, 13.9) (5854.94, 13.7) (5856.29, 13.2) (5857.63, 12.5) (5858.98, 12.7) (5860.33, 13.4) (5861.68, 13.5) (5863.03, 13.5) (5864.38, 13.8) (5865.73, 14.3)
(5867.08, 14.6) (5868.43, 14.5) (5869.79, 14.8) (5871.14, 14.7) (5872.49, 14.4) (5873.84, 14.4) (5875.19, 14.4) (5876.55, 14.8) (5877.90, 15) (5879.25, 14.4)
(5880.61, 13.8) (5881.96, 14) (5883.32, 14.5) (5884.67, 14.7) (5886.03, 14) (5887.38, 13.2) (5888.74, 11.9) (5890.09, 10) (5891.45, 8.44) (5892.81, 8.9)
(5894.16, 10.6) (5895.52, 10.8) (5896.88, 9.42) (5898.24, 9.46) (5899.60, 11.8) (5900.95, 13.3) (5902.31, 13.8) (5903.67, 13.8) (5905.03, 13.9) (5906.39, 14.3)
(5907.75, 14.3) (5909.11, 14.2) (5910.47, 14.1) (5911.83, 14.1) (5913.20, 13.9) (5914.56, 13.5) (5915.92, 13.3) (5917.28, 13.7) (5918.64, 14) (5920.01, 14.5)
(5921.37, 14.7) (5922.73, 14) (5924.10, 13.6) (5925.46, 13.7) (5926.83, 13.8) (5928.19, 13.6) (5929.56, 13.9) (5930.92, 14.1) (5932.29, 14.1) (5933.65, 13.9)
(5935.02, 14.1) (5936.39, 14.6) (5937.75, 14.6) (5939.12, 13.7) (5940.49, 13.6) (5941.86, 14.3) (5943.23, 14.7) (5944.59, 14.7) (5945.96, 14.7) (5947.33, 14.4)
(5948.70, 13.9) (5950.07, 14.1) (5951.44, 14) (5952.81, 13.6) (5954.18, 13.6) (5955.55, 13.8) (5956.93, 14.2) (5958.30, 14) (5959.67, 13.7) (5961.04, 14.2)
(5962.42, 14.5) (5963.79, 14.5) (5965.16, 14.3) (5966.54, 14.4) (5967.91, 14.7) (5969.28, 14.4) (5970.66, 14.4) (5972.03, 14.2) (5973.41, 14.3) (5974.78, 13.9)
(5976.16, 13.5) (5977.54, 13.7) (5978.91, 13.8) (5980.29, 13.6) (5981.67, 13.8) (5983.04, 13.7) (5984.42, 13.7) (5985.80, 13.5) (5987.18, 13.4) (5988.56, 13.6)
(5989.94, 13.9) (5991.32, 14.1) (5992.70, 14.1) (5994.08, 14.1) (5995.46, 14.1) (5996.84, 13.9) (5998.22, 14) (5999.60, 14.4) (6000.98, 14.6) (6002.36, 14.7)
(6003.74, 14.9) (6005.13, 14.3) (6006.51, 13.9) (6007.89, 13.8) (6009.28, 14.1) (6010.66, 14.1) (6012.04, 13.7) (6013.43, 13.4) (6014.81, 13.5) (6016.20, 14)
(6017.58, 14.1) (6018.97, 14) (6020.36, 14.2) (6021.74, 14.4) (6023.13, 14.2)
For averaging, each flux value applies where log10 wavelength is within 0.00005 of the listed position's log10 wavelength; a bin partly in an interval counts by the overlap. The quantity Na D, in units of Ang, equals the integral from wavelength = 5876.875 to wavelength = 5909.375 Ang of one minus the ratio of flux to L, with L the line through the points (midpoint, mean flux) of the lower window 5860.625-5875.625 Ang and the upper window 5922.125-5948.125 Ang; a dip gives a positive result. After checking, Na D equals 3.63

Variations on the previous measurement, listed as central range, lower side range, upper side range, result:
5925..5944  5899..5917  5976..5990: -0.5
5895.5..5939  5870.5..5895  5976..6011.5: -0.6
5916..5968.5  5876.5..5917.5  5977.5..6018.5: -3.0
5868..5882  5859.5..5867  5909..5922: -0.7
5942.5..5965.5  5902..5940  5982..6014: -0.3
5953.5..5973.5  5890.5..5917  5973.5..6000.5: -1.1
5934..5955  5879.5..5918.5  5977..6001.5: -1.3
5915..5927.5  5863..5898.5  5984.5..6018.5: -0.5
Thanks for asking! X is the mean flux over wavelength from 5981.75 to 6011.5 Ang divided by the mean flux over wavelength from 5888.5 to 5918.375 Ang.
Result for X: 1.1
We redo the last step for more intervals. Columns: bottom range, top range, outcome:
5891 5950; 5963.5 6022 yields 1.05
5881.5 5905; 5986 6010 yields 1.18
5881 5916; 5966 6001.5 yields 1.11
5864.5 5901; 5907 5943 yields 1.08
